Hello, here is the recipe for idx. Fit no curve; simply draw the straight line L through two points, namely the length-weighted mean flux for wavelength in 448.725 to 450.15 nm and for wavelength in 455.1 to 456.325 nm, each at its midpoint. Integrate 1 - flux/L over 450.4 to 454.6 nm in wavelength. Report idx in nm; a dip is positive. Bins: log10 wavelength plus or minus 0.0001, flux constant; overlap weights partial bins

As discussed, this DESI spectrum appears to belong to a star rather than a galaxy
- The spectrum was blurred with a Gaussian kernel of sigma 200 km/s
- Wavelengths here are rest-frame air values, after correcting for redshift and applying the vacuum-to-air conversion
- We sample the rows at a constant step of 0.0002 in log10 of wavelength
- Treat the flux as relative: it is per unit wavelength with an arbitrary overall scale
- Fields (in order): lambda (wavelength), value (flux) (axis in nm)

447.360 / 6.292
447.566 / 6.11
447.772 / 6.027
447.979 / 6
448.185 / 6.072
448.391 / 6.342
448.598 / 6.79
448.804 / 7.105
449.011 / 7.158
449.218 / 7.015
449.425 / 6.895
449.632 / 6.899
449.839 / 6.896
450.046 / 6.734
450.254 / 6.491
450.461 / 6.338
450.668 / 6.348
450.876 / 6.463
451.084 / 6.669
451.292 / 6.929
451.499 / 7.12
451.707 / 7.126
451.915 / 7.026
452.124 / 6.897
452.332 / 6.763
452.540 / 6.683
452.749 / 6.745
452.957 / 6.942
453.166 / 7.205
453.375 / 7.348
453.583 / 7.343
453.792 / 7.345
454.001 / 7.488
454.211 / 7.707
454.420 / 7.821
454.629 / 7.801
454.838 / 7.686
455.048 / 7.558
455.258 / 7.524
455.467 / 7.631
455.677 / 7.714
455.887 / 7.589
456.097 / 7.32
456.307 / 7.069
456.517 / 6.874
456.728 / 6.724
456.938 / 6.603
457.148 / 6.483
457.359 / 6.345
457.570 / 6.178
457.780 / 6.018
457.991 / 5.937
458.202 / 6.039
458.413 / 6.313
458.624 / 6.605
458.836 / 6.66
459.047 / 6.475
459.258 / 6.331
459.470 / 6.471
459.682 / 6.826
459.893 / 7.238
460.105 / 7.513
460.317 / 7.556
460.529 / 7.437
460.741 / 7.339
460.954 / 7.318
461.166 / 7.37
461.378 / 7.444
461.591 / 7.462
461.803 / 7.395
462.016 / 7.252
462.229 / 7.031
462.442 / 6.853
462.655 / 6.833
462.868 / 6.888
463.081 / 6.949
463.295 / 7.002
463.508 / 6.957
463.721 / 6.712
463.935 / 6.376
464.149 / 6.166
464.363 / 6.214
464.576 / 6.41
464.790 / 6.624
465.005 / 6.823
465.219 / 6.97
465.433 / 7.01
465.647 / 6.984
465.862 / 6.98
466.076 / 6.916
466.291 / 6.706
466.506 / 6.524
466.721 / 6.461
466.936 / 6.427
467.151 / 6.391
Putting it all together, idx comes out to 0.11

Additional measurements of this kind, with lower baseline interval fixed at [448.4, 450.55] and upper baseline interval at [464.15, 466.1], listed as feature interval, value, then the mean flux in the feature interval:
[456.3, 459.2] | 0.15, 6.43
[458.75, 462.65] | -0.20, 7.11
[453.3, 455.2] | -0.22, 7.57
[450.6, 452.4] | -0.01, 6.82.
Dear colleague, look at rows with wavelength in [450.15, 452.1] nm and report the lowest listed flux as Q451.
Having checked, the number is 6.338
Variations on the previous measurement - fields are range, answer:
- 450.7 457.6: 6.178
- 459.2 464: 6.331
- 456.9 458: 5.937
